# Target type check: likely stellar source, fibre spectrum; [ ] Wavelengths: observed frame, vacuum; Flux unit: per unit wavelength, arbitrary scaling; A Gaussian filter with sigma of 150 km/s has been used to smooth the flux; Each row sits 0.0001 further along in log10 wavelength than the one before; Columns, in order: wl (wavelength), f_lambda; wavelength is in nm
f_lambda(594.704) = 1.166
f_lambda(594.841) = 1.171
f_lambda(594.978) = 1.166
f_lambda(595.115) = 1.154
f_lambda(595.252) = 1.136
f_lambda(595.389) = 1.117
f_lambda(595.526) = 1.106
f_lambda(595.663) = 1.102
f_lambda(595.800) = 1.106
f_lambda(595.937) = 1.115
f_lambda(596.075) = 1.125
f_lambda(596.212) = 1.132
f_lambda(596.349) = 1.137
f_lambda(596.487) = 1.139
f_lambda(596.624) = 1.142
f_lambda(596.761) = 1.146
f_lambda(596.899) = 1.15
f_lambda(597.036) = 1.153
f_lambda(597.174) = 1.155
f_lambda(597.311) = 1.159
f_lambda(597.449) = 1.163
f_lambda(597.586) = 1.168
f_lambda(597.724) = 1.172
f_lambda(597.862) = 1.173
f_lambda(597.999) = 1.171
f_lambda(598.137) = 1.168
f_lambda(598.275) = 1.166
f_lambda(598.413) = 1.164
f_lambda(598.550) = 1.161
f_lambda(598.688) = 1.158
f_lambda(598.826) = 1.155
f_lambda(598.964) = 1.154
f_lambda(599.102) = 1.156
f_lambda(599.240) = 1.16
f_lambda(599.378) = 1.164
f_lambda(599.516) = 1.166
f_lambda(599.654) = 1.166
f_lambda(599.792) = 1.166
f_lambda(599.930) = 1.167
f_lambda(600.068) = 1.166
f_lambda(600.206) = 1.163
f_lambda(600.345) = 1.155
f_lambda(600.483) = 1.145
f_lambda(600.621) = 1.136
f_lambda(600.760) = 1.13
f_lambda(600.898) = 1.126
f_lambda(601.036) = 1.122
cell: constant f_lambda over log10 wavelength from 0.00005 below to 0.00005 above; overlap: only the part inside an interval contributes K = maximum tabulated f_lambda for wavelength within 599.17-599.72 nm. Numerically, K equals 1.166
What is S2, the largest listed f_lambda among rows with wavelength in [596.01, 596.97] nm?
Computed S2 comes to 1.15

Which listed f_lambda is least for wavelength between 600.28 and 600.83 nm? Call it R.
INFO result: 1.13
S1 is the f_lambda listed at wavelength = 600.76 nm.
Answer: 1.13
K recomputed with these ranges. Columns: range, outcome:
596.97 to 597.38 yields 1.159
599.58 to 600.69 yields 1.167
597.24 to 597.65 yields 1.168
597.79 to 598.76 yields 1.173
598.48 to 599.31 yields 1.161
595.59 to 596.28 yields 1.132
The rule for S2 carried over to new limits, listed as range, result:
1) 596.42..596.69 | 1.142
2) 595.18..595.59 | 1.136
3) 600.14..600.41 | 1.163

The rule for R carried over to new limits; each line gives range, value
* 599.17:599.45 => 1.16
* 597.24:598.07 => 1.159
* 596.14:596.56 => 1.132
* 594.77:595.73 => 1.102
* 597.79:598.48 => 1.164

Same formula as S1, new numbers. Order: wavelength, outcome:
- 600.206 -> 1.163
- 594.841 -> 1.171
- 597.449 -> 1.163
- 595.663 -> 1.102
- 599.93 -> 1.167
